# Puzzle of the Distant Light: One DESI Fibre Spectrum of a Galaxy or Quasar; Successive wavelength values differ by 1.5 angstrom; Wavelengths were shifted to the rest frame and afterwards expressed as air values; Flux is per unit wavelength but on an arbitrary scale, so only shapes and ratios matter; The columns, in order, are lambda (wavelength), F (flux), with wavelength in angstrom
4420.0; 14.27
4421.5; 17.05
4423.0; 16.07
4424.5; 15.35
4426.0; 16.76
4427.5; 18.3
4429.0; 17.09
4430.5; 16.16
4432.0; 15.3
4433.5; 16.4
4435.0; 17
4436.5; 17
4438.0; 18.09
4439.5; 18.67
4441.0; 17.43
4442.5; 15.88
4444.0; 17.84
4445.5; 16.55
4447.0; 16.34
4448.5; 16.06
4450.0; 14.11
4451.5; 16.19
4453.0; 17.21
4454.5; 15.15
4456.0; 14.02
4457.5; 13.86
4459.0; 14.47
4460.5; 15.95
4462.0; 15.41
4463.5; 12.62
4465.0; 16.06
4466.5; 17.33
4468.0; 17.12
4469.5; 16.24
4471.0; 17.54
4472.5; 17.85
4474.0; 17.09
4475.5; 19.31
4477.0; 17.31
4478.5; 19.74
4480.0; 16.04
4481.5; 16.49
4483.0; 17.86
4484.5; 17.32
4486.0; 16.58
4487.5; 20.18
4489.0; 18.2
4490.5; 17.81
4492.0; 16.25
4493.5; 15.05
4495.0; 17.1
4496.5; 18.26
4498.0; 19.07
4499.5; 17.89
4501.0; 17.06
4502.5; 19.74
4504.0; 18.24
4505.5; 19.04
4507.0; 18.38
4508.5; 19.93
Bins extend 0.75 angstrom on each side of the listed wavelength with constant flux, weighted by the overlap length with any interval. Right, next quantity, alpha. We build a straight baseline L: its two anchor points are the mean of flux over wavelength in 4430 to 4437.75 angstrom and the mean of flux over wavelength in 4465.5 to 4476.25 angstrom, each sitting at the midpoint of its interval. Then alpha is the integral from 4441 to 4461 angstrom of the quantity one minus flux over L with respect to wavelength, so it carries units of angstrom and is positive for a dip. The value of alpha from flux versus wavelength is 1.4 angstrom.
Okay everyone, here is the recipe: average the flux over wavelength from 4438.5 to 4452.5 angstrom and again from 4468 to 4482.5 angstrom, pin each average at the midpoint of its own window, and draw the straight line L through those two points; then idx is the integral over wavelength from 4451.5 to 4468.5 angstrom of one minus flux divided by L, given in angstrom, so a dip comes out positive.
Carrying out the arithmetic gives 1.6 angstrom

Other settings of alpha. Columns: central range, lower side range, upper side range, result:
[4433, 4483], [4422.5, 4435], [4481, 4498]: 1.3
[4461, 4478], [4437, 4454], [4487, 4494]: 0.4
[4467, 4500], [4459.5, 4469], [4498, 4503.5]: -0.9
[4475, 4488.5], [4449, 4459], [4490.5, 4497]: -1.3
